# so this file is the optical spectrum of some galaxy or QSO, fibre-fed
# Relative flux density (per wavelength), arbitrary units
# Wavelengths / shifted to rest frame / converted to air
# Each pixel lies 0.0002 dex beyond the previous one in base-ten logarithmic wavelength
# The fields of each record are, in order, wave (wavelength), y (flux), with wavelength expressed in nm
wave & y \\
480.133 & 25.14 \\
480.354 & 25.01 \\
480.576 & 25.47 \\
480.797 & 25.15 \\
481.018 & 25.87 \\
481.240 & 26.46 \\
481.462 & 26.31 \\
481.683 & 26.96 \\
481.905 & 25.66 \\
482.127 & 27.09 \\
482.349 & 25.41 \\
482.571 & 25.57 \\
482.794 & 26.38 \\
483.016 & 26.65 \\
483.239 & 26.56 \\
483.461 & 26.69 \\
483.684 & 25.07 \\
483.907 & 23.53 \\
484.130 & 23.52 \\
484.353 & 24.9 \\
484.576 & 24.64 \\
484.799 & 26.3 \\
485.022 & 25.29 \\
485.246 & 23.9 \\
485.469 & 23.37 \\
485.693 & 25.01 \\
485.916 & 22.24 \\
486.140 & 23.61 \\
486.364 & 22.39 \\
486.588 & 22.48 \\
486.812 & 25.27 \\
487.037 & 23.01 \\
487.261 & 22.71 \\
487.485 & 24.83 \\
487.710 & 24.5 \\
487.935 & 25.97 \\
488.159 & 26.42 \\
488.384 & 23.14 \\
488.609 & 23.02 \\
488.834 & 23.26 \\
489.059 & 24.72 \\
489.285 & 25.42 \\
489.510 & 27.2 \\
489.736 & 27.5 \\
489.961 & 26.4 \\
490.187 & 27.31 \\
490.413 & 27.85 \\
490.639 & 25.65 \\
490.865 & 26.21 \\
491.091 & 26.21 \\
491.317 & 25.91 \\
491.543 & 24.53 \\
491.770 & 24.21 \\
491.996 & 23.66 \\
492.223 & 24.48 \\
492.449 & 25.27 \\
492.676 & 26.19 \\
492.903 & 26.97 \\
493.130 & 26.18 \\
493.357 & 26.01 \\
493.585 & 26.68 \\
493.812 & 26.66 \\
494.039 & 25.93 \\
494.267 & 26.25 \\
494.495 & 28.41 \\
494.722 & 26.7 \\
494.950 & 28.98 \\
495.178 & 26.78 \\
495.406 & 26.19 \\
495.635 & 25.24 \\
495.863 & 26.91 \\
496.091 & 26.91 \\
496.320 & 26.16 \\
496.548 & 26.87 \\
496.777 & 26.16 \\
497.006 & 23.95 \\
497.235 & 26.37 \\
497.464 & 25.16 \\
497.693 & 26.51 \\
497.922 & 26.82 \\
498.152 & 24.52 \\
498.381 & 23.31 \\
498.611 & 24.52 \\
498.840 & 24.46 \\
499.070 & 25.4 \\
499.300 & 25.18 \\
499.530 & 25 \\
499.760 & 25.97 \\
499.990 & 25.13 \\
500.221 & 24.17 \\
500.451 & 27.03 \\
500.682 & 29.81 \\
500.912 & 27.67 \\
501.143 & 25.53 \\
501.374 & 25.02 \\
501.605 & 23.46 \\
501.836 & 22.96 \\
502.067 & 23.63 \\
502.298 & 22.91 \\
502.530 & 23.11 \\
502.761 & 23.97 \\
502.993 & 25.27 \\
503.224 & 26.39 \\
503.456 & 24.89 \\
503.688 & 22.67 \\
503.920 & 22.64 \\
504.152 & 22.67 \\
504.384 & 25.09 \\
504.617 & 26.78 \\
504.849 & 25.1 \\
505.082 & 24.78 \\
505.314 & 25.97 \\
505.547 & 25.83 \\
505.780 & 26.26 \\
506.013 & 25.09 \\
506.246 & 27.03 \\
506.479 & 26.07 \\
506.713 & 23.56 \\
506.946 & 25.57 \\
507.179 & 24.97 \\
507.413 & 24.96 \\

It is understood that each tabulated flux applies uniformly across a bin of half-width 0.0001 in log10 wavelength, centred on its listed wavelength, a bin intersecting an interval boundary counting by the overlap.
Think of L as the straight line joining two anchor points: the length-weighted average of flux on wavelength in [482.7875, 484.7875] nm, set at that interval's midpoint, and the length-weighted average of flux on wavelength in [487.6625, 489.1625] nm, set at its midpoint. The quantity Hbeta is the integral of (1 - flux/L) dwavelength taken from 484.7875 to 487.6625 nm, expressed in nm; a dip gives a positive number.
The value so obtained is 0.12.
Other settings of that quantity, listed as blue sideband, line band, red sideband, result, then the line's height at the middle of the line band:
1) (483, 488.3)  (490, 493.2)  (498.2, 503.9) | -0.15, 24.6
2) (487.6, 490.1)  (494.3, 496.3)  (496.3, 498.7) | -0.12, 25.4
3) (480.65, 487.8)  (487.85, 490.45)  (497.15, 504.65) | -0.07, 24.9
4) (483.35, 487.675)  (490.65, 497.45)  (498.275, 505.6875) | -0.43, 24.5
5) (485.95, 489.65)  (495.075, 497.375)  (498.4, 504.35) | -0.15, 24.6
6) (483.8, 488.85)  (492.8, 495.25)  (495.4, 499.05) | -0.17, 25.2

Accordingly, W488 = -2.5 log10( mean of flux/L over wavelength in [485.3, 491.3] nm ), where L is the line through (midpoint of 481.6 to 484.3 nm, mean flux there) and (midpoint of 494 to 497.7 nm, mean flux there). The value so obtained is 0.050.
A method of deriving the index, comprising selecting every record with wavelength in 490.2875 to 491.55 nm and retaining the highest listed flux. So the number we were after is 27.85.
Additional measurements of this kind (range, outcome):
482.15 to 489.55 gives 27.2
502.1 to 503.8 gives 26.39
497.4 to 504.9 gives 29.81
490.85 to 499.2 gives 28.98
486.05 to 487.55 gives 25.27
